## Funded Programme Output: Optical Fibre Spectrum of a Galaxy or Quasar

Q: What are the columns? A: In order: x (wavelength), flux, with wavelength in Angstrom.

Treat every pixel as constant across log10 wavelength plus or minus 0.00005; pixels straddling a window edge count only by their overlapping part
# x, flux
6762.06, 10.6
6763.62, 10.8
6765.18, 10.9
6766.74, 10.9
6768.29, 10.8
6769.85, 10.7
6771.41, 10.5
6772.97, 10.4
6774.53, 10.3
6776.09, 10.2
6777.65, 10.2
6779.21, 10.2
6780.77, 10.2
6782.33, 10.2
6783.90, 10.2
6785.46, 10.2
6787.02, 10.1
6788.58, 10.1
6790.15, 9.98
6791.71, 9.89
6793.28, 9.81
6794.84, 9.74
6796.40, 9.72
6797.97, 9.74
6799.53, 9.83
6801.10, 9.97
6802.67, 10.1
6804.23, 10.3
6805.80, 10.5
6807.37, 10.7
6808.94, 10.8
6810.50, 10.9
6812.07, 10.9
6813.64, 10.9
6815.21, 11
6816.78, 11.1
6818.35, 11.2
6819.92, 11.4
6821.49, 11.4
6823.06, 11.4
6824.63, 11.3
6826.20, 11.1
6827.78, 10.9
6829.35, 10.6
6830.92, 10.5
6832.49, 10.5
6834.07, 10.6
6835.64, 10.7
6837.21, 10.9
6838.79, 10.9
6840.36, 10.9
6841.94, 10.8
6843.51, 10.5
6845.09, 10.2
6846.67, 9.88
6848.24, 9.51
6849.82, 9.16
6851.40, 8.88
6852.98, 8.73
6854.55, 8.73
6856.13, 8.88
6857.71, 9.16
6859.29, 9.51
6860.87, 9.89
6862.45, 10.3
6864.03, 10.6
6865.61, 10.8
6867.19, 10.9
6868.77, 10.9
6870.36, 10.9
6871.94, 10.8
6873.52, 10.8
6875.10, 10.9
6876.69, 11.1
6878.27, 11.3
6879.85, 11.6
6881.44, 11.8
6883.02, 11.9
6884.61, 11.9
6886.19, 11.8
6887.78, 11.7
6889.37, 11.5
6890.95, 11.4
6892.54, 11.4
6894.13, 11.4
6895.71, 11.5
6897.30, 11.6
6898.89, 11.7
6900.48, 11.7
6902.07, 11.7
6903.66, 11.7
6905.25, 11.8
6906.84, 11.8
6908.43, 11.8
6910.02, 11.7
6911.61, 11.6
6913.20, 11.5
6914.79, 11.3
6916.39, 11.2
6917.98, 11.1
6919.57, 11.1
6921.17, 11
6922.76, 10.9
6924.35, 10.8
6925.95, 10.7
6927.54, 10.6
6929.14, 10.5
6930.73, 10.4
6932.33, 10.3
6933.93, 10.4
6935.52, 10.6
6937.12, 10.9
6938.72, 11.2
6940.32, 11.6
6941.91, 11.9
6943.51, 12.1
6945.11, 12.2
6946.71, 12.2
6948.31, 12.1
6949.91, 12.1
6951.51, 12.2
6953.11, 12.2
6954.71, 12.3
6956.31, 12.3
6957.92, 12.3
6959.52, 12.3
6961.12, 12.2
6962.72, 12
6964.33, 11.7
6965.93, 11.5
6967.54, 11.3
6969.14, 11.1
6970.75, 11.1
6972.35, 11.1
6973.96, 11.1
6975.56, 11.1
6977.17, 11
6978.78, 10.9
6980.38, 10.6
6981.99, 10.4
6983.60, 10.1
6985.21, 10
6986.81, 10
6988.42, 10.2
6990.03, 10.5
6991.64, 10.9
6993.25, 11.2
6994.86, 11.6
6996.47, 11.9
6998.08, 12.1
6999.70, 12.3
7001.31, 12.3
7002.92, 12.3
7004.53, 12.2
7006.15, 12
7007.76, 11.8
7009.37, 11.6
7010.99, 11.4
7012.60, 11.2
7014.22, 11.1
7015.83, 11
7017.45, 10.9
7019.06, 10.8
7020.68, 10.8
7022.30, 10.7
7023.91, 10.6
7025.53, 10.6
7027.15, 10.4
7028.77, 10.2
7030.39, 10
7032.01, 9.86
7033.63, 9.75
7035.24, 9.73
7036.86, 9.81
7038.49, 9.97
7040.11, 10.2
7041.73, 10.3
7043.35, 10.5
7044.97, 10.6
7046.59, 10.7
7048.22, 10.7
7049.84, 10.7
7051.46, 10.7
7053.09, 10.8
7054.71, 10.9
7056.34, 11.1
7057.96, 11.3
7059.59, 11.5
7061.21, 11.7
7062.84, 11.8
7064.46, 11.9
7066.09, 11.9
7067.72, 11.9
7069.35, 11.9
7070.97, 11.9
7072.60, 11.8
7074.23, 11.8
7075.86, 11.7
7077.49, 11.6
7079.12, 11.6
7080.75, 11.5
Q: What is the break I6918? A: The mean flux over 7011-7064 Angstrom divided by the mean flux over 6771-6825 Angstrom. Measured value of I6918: 1.0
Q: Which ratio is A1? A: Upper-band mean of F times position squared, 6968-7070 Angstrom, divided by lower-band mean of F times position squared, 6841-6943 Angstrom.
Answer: 1.05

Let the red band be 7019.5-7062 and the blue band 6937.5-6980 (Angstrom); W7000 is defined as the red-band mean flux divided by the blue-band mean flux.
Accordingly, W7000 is 0.9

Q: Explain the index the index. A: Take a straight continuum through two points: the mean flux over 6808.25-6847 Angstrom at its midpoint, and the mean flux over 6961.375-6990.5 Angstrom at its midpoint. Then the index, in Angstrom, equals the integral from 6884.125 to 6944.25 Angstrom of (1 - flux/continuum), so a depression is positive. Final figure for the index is -2.32 Angstrom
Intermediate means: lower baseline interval 10.9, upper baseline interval 10.9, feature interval 11.3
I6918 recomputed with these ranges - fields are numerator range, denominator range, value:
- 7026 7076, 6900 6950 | 0.96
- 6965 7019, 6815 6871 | 1.08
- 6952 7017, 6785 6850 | 1.09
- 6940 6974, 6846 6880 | 1.17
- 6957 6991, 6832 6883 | 1.07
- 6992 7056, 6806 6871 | 1.04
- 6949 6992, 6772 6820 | 1.09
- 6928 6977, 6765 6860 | 1.12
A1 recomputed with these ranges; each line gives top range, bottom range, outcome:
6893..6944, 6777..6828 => 1.11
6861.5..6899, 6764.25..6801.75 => 1.14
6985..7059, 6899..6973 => 0.97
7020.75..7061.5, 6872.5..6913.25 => 0.95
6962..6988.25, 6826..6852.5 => 1.10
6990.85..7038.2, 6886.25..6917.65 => 0.99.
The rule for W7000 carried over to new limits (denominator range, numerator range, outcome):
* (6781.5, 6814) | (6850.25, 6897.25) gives 1.05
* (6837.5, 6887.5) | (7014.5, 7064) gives 1.02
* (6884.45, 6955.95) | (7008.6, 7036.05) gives 0.93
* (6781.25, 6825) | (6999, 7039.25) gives 1.04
